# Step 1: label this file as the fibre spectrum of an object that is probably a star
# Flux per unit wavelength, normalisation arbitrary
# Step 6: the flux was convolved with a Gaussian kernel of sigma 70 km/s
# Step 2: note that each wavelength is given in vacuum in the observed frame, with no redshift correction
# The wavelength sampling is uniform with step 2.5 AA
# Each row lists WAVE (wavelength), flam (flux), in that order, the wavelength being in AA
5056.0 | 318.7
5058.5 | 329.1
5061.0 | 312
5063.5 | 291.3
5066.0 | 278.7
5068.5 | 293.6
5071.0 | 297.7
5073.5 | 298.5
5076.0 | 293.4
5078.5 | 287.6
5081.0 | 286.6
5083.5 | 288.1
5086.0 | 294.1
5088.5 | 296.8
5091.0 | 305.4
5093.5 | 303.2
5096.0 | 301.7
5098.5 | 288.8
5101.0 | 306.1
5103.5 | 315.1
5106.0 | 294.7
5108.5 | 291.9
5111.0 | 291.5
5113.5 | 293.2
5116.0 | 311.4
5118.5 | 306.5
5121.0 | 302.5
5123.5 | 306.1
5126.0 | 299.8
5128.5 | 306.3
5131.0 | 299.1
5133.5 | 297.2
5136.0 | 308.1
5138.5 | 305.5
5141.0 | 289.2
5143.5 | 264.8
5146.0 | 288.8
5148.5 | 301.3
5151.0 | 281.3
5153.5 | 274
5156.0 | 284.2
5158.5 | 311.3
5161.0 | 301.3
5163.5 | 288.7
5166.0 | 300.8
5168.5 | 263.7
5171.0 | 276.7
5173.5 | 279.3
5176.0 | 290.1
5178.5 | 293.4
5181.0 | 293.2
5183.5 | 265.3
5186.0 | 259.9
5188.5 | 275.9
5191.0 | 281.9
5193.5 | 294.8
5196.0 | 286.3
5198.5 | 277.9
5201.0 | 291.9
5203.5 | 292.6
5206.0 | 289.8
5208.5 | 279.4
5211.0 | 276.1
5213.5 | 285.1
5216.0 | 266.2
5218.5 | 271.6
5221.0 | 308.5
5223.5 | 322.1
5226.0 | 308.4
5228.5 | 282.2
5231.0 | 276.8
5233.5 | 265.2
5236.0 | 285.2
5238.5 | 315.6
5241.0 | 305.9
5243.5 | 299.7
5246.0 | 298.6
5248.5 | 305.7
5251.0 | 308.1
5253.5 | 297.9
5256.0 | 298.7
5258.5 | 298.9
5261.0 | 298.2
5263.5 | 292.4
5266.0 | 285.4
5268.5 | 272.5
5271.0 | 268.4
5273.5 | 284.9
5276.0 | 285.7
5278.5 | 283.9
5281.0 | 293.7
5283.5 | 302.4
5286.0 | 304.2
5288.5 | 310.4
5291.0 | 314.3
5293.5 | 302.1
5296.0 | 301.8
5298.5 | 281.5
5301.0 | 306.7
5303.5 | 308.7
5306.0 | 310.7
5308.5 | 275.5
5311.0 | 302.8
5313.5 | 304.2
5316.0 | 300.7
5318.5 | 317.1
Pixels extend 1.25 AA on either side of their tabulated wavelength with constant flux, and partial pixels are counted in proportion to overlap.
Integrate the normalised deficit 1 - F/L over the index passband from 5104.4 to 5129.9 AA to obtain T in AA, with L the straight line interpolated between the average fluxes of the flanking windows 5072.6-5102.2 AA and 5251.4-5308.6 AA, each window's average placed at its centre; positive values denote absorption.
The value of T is -0.4 AA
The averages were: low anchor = 296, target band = 301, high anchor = 295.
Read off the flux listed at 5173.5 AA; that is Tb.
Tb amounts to 279.3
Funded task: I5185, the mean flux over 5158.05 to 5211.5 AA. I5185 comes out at 285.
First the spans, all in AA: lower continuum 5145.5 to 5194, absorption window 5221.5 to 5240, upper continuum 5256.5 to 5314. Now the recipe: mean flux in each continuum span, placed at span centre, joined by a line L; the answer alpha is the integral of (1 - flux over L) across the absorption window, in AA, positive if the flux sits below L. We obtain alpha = -0.3 AA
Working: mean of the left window 285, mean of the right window 295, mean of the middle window 294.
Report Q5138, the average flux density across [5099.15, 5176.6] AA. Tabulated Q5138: 295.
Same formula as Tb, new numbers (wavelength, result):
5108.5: 291.9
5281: 293.7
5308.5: 275.5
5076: 293.4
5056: 318.7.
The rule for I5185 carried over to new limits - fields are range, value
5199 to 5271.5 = 291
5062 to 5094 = 293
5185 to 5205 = 283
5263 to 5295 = 292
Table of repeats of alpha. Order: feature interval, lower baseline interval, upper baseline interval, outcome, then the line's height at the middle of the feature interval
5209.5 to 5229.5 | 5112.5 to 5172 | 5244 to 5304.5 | 0.4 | 295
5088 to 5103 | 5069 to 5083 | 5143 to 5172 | -0.5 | 291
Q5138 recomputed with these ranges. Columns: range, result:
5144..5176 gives 287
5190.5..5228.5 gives 289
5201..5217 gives 283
